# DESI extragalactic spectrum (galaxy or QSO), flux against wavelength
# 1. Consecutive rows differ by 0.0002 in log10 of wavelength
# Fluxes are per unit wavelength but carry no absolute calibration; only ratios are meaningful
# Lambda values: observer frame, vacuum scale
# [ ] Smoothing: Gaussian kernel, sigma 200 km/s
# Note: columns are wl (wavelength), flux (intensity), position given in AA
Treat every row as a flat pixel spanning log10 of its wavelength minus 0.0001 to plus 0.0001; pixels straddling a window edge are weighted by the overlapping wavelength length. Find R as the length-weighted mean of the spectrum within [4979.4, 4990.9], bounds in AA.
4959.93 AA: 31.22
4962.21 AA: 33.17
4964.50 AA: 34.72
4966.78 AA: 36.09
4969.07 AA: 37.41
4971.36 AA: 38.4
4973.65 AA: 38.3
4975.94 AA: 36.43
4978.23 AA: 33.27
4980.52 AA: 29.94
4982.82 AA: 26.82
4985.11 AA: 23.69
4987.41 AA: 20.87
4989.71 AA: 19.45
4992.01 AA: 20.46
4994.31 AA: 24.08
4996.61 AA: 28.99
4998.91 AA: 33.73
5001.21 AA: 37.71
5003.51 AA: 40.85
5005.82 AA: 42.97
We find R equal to 24.1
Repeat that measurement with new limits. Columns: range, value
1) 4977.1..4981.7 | 31.6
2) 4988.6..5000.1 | 25.4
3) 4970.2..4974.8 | 38.3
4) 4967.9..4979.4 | 36.8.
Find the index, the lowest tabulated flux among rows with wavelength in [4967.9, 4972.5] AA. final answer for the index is 37.41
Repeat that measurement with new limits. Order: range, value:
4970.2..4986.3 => 23.69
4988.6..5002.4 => 19.45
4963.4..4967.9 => 34.72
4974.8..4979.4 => 33.27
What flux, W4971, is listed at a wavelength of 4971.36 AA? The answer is 38.4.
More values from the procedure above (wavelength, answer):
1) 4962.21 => 33.17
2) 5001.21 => 37.71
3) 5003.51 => 40.85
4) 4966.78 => 36.09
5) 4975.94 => 36.43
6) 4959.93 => 31.22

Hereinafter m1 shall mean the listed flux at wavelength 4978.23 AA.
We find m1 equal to 33.27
